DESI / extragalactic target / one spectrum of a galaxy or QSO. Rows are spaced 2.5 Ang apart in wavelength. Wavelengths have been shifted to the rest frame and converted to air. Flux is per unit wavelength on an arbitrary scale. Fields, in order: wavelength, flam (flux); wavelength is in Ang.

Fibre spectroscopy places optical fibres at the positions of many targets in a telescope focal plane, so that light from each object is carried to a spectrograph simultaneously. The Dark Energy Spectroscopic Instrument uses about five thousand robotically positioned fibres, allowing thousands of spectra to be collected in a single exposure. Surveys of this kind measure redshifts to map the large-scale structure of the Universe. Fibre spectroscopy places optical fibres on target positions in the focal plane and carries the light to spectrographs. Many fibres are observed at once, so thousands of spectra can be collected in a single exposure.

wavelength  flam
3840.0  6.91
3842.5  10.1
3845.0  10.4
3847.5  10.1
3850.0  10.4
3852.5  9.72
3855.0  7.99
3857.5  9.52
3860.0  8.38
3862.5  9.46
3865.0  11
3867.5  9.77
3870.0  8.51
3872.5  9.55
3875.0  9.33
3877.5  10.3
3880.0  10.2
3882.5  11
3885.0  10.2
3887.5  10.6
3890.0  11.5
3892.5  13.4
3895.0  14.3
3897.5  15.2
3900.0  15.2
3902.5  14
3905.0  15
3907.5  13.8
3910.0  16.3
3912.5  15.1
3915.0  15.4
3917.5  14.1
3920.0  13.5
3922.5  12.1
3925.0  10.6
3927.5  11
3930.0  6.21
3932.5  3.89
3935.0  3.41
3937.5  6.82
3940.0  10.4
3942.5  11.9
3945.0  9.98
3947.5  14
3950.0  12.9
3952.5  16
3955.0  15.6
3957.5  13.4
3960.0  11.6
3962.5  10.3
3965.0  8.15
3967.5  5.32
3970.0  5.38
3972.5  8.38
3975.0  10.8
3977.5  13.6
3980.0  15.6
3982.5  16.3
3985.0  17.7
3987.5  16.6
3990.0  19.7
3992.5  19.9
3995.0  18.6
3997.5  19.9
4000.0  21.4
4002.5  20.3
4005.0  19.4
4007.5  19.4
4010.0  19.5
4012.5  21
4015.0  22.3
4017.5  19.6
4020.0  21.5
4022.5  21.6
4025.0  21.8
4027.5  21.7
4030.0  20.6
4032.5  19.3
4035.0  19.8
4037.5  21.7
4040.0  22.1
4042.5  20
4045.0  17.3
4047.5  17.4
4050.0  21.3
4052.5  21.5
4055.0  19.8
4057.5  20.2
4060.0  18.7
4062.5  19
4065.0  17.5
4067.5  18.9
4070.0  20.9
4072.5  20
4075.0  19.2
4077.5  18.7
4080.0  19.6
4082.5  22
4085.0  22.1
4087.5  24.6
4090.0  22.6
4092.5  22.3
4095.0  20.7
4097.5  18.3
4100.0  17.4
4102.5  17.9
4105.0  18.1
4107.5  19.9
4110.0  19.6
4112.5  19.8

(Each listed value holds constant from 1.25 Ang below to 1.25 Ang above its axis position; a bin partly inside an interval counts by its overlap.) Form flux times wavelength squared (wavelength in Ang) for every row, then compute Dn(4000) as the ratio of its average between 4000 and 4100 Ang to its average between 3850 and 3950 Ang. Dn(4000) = 1.97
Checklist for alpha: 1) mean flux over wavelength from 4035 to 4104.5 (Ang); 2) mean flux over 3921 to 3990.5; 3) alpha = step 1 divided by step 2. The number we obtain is 1.8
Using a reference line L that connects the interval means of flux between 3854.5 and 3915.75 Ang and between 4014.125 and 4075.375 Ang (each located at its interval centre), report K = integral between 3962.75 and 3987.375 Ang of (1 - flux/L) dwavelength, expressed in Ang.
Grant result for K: 7.67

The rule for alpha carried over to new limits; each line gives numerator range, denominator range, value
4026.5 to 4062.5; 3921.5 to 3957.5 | 1.92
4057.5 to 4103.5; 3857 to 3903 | 1.80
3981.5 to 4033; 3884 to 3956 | 1.64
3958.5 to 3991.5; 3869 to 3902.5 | 1.06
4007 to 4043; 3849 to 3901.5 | 1.94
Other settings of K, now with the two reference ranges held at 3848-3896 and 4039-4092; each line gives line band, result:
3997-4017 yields -3.74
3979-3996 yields -1.68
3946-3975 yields 7.29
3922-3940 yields 7.47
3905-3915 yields -2.38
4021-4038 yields -2.39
